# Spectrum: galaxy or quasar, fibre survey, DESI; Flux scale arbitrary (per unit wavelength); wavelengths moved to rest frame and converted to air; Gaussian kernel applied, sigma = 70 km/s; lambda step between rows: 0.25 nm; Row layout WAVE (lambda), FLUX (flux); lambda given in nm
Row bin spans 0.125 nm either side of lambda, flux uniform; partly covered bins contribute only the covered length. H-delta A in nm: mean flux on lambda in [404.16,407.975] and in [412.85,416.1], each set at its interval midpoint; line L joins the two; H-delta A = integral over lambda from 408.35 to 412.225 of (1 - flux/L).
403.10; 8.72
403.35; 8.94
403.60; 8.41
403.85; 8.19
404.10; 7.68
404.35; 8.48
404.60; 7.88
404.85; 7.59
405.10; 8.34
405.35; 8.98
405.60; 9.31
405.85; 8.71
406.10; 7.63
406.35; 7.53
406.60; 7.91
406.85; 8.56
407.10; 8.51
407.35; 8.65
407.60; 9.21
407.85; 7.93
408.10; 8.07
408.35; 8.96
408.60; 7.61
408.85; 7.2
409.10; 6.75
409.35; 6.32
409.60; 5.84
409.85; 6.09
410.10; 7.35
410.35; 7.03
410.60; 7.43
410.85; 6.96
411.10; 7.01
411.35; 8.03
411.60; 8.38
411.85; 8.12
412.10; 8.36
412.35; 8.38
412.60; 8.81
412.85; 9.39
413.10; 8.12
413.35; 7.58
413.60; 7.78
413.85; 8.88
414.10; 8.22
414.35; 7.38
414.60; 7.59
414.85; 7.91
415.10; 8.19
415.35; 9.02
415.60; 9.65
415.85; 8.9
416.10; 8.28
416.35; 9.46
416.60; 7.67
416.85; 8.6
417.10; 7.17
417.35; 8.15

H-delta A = 0.48 nm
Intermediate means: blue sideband 8.34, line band 7.29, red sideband 8.31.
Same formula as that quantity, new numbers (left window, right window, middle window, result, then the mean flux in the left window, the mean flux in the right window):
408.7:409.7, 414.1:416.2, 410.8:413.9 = -0.26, 6.57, 8.36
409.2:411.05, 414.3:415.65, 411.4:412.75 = -0.19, 6.73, 8.26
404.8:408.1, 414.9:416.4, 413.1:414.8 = 0.16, 8.38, 8.84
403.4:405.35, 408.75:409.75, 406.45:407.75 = -0.23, 8.17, 6.5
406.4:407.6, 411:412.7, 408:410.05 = 0.30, 8.44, 8.16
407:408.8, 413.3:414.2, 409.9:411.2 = 0.18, 8.37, 8.16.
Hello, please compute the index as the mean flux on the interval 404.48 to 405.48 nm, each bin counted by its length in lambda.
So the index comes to 8.2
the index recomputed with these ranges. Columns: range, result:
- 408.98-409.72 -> 6.3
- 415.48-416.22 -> 8.94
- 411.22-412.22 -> 8.22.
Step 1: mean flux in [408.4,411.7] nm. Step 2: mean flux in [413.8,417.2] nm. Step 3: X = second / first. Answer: 1.17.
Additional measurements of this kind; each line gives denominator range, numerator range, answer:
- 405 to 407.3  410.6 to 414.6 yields 0.96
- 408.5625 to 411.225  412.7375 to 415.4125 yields 1.19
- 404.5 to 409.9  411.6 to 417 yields 1.06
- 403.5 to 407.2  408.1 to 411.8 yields 0.88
